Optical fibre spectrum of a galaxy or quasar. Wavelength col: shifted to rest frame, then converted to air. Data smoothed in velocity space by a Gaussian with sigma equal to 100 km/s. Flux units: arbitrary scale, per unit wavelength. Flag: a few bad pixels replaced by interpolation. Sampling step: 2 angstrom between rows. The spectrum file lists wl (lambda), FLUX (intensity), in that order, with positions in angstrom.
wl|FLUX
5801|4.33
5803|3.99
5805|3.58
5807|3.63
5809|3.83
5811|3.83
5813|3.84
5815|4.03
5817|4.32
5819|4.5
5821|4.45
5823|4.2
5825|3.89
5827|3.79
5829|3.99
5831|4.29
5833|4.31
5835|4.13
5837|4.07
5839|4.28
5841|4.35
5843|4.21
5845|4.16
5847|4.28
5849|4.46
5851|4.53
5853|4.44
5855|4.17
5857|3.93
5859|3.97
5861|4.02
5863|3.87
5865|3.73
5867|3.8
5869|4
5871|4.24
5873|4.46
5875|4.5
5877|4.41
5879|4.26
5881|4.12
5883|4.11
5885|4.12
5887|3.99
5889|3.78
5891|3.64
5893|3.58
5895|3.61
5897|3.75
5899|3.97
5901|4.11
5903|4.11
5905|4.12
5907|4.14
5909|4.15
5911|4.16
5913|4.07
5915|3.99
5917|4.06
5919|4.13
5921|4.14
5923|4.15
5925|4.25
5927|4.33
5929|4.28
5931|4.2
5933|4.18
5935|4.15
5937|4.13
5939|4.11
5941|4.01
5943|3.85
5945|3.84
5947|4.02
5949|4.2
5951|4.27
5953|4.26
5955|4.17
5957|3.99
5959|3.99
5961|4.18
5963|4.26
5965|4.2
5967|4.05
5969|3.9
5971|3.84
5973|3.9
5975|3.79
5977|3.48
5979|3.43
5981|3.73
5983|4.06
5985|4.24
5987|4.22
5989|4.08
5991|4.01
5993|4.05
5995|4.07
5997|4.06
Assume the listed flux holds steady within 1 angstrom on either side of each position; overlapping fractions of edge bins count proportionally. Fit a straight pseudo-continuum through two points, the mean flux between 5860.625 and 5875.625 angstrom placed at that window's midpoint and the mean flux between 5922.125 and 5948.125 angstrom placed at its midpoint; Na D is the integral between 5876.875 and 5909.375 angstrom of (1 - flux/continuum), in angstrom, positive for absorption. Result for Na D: 0.8 angstrom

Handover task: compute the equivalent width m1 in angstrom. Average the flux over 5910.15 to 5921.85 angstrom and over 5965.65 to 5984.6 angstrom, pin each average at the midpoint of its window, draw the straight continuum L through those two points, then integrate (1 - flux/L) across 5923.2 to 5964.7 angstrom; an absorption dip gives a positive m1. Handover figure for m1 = -1.8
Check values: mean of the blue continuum 4.09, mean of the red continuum 3.82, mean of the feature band 4.13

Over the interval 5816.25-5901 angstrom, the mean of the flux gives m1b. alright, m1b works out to 4.11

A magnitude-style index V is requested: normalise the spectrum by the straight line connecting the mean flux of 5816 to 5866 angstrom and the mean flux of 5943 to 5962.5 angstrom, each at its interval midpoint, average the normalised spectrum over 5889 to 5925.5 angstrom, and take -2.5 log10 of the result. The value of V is 0.03 mag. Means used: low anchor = 4.17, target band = 4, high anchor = 4.09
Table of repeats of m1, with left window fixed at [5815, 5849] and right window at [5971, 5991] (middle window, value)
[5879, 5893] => 0.46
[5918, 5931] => -0.67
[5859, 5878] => 0.08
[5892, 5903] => 0.63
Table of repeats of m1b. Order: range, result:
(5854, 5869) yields 3.93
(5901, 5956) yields 4.13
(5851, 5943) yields 4.08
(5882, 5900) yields 3.84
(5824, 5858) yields 4.19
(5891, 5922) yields 3.99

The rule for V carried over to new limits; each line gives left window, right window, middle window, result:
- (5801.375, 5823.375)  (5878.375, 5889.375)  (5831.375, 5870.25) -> -0.03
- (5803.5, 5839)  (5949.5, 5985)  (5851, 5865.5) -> -0.01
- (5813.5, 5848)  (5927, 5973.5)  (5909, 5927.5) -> -0.01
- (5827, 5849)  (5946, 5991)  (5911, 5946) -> -0.01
